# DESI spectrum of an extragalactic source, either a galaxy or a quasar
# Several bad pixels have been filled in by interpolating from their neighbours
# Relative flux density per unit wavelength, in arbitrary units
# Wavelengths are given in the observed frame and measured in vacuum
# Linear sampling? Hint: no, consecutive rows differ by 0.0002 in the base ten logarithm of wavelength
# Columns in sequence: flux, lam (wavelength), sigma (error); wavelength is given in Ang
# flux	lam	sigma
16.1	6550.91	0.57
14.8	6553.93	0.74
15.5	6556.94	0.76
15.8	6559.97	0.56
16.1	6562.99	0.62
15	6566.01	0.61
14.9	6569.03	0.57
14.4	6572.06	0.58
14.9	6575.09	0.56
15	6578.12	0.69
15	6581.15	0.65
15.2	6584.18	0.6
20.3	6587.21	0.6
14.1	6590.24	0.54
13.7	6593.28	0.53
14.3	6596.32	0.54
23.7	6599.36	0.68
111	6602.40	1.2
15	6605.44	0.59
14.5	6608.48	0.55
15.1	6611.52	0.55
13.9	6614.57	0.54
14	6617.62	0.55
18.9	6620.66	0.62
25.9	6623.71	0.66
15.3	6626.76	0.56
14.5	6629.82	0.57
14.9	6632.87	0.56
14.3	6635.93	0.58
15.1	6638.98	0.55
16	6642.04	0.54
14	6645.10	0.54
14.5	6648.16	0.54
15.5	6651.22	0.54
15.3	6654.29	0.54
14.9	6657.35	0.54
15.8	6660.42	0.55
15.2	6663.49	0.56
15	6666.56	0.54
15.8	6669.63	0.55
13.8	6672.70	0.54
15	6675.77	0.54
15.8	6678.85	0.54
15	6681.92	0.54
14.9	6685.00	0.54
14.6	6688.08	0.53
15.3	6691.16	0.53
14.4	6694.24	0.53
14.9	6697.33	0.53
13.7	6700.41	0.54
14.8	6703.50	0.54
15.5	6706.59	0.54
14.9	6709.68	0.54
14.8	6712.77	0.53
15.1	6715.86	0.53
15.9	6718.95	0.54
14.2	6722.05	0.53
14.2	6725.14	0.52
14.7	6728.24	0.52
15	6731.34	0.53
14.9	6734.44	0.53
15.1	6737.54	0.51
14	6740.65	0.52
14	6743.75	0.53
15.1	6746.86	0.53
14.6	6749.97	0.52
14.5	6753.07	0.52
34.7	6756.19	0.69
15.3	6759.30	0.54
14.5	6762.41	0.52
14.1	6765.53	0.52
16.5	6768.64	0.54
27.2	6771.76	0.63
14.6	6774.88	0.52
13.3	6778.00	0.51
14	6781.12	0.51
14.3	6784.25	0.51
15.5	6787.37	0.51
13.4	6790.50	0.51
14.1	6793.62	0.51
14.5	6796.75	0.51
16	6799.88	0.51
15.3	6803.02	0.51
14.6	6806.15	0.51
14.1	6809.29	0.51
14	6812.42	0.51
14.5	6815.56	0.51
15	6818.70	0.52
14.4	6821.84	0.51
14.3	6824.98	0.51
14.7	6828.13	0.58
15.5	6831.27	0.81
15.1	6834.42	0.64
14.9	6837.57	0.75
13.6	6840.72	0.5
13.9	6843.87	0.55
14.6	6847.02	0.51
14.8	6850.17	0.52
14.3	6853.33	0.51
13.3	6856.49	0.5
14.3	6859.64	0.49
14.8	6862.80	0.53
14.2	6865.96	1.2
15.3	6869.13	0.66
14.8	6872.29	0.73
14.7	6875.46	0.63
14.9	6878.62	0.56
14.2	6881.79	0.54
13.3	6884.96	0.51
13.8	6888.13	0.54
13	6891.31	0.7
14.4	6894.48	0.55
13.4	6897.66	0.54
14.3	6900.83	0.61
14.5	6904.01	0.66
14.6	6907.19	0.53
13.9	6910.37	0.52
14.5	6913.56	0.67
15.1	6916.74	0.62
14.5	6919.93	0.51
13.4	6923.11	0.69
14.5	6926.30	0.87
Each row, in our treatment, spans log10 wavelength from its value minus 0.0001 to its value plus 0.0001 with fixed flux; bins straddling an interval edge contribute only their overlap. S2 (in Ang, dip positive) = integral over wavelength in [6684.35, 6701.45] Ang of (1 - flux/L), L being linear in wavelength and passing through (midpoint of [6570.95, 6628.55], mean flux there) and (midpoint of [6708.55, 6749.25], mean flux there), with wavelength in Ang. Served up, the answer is 2.0 Ang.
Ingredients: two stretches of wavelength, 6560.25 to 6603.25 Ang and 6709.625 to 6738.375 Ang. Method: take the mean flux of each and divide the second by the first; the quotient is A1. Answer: 0.70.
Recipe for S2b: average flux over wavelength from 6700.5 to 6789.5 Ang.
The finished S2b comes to 15.9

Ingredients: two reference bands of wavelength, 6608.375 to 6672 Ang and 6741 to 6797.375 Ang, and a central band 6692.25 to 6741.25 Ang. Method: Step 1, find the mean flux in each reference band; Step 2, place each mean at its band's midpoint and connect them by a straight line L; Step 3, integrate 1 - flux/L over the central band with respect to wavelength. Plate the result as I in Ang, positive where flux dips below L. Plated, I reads 3.9 Ang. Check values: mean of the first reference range 15.6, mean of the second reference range 16.3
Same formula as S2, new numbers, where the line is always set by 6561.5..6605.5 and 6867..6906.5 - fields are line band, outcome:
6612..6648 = 8.8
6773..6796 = 3.6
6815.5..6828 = 1.1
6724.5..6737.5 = 2.6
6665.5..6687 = 5.3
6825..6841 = 0.9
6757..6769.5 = 1.0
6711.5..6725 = 2.8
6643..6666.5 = 6.2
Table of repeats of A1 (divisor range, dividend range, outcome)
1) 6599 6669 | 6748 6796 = 0.83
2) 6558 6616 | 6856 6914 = 0.69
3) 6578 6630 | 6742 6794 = 0.75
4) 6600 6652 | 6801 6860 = 0.68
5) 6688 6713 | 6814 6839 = 1.00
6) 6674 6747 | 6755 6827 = 1.07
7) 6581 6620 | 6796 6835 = 0.63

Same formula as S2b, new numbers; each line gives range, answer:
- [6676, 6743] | 14.8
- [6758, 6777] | 17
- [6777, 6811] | 14.5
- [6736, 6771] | 16.8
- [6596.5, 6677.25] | 19.4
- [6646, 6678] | 15.1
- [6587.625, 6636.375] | 22.2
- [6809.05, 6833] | 14.6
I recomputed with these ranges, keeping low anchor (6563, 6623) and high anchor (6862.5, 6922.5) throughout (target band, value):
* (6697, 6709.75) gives 2.5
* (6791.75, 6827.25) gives 3.2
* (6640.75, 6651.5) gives 2.5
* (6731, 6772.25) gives 0.8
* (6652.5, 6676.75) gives 5.1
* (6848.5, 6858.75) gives 0.7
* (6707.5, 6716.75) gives 1.6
